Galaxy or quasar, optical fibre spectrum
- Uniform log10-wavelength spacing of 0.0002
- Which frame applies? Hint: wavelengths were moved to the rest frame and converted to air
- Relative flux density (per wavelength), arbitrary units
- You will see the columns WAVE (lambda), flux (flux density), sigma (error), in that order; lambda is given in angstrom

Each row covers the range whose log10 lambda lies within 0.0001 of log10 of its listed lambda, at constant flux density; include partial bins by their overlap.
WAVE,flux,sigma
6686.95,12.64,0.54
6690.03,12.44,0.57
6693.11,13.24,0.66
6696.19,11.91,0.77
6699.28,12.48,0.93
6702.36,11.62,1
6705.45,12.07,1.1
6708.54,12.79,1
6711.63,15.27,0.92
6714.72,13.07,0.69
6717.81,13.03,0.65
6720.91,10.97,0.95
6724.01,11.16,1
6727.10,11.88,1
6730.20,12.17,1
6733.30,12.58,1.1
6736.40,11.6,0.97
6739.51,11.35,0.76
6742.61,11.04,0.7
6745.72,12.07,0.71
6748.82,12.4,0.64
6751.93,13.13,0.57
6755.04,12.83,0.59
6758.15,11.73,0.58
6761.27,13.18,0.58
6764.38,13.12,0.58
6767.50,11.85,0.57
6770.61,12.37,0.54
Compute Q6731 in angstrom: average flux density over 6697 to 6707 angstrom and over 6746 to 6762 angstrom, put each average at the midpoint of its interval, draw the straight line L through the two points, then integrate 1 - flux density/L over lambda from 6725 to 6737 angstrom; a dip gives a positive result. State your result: 0.3 angstrom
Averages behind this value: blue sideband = 12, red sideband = 12.6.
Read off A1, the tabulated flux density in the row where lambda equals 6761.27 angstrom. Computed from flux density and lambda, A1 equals 13.18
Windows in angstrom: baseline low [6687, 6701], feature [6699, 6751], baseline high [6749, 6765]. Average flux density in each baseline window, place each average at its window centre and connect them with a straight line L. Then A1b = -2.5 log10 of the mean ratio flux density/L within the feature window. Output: 0.04 mag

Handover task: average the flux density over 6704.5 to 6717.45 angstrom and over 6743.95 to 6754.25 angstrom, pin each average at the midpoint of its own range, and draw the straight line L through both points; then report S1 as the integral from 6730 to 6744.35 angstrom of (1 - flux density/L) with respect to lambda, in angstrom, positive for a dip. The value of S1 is 1.2 angstrom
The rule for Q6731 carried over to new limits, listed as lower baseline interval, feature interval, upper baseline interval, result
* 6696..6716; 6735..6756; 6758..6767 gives 1.2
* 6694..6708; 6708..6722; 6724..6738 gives -1.2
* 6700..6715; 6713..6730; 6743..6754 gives 0.9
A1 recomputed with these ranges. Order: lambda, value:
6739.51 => 11.35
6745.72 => 12.07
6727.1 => 11.88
